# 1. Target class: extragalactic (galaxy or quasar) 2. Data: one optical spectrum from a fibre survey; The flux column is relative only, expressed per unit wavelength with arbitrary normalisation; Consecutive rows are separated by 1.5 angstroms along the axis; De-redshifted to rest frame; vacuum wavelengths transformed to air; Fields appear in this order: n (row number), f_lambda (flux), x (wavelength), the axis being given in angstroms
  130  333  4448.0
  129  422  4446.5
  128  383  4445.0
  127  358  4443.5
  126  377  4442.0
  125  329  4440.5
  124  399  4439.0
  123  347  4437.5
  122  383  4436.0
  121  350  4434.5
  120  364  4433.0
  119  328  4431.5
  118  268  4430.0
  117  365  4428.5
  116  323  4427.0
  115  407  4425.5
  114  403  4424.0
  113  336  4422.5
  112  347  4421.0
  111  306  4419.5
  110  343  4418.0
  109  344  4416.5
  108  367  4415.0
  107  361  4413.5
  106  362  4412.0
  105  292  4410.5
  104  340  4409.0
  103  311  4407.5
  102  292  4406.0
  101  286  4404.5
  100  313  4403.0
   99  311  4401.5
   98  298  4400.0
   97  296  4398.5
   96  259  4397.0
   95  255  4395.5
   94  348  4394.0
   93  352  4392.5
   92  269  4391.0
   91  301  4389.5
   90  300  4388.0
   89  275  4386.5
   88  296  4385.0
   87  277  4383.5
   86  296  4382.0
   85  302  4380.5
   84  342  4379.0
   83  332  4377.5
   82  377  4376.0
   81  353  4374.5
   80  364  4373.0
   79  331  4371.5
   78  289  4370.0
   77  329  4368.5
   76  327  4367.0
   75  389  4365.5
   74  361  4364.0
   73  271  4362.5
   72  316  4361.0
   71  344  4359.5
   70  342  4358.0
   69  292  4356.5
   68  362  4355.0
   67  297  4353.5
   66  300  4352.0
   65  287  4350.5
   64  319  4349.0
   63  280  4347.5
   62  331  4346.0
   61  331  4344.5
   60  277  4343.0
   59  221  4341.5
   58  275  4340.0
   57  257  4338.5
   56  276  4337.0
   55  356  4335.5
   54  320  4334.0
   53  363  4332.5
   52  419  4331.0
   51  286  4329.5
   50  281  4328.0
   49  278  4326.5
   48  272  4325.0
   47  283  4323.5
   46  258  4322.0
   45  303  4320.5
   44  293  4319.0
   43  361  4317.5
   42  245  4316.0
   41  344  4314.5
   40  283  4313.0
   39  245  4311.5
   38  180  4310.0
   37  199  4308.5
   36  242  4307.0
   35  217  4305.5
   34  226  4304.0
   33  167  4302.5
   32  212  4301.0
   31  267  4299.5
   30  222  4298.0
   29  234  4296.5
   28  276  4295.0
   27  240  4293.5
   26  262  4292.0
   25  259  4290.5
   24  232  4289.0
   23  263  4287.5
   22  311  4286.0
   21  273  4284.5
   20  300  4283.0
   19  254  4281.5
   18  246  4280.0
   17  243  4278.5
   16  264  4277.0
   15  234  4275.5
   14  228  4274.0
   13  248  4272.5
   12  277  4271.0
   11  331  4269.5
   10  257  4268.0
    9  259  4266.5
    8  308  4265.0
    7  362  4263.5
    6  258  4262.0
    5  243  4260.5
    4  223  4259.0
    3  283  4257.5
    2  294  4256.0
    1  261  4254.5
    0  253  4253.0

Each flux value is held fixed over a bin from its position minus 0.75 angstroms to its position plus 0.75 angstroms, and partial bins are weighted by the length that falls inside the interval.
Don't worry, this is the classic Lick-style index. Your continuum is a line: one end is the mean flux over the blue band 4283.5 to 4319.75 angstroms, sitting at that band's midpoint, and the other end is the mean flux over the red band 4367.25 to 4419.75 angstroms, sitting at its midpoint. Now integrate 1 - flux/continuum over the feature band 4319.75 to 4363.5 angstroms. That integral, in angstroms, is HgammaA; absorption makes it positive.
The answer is -3.65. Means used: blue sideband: 253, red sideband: 316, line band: 304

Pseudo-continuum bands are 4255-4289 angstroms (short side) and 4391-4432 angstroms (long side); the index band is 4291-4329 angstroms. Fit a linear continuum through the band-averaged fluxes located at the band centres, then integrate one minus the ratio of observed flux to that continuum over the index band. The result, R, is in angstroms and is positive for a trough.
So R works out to 3.9 angstroms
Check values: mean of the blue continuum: 270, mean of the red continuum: 325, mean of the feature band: 256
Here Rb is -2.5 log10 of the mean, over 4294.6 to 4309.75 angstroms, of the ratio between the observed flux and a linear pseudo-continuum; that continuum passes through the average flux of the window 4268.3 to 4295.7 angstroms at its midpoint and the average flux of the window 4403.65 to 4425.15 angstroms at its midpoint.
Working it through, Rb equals 0.22 mag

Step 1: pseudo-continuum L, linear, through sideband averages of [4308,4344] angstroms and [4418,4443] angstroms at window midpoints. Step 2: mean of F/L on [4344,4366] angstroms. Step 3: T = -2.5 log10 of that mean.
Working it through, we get -0.05 mag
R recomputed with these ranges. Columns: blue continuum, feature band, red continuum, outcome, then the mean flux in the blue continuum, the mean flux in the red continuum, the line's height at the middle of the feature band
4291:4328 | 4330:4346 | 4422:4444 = -1.9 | 255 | 356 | 278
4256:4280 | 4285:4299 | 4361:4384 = 1.3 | 268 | 329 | 282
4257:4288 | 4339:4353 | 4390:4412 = -0.1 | 270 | 304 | 289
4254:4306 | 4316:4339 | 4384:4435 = -1.9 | 258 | 322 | 282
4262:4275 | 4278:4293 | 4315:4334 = 1.3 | 281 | 305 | 288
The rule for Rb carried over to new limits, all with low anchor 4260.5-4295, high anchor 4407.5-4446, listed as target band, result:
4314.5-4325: -0.01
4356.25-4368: -0.06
